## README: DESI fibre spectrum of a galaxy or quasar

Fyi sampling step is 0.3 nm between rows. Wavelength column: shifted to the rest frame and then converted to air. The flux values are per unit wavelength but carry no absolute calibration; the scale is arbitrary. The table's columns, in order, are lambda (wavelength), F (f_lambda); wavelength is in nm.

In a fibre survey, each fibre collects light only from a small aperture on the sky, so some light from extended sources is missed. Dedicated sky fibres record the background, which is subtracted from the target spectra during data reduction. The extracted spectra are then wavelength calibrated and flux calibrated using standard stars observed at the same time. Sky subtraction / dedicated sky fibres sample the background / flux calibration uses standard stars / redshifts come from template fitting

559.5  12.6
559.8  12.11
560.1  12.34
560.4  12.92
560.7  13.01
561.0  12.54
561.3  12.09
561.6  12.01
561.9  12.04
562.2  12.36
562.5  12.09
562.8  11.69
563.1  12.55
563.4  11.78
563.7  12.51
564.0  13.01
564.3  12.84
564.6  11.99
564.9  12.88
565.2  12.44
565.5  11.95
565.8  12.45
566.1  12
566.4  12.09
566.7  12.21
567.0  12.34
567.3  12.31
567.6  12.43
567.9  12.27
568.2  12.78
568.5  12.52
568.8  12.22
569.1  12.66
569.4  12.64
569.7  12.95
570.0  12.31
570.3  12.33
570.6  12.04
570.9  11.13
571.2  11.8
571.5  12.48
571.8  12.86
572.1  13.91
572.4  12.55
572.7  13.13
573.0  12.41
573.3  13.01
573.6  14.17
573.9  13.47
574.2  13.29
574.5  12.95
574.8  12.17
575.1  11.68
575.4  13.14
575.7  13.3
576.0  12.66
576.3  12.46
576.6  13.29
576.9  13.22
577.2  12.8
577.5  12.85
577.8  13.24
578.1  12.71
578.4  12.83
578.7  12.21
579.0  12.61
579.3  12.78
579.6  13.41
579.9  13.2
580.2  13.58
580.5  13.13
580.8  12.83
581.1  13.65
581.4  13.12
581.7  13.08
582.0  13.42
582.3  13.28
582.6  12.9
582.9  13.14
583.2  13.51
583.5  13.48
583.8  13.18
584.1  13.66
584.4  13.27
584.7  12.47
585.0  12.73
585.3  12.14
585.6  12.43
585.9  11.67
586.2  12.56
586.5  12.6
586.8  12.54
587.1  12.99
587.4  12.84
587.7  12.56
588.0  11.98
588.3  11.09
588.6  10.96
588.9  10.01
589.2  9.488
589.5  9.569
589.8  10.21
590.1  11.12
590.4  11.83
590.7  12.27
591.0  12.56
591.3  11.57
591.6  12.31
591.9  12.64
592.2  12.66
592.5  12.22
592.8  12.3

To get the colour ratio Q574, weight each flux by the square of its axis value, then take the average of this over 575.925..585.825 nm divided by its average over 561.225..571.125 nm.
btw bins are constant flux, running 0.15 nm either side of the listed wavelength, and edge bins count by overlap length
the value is 1.1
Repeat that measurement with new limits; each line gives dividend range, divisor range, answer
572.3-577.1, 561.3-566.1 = 1.09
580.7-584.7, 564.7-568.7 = 1.13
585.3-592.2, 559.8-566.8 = 1.04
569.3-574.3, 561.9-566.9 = 1.06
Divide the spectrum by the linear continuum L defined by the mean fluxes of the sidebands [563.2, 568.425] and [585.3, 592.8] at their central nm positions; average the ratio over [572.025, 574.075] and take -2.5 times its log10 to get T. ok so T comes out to -0.09 mag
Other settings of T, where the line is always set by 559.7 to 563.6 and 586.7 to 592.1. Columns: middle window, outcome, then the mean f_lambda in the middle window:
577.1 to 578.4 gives -0.089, 12.9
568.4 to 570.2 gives -0.040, 12.5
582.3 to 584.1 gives -0.134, 13.3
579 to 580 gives -0.106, 13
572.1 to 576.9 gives -0.087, 13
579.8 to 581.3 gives -0.127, 13.3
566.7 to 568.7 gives -0.026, 12.4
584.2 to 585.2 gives -0.100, 12.8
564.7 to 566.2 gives -0.014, 12.3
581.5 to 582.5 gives -0.127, 13.2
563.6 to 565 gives -0.038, 12.6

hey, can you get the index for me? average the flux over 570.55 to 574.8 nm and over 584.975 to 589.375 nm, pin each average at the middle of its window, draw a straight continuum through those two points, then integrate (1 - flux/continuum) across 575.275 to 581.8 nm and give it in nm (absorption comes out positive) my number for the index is -0.31 nm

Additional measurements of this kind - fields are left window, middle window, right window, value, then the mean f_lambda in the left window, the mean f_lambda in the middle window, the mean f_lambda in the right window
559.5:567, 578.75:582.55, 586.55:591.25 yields -0.445 nm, 12.3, 13.1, 11.5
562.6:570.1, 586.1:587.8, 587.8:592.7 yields -0.166 nm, 12.4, 12.7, 11.4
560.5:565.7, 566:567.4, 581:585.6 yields 0.032 nm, 12.3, 12.2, 13.1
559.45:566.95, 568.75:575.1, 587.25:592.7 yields -0.311 nm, 12.3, 12.7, 11.6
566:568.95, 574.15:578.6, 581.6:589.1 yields -0.137 nm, 12.3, 12.8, 12.6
